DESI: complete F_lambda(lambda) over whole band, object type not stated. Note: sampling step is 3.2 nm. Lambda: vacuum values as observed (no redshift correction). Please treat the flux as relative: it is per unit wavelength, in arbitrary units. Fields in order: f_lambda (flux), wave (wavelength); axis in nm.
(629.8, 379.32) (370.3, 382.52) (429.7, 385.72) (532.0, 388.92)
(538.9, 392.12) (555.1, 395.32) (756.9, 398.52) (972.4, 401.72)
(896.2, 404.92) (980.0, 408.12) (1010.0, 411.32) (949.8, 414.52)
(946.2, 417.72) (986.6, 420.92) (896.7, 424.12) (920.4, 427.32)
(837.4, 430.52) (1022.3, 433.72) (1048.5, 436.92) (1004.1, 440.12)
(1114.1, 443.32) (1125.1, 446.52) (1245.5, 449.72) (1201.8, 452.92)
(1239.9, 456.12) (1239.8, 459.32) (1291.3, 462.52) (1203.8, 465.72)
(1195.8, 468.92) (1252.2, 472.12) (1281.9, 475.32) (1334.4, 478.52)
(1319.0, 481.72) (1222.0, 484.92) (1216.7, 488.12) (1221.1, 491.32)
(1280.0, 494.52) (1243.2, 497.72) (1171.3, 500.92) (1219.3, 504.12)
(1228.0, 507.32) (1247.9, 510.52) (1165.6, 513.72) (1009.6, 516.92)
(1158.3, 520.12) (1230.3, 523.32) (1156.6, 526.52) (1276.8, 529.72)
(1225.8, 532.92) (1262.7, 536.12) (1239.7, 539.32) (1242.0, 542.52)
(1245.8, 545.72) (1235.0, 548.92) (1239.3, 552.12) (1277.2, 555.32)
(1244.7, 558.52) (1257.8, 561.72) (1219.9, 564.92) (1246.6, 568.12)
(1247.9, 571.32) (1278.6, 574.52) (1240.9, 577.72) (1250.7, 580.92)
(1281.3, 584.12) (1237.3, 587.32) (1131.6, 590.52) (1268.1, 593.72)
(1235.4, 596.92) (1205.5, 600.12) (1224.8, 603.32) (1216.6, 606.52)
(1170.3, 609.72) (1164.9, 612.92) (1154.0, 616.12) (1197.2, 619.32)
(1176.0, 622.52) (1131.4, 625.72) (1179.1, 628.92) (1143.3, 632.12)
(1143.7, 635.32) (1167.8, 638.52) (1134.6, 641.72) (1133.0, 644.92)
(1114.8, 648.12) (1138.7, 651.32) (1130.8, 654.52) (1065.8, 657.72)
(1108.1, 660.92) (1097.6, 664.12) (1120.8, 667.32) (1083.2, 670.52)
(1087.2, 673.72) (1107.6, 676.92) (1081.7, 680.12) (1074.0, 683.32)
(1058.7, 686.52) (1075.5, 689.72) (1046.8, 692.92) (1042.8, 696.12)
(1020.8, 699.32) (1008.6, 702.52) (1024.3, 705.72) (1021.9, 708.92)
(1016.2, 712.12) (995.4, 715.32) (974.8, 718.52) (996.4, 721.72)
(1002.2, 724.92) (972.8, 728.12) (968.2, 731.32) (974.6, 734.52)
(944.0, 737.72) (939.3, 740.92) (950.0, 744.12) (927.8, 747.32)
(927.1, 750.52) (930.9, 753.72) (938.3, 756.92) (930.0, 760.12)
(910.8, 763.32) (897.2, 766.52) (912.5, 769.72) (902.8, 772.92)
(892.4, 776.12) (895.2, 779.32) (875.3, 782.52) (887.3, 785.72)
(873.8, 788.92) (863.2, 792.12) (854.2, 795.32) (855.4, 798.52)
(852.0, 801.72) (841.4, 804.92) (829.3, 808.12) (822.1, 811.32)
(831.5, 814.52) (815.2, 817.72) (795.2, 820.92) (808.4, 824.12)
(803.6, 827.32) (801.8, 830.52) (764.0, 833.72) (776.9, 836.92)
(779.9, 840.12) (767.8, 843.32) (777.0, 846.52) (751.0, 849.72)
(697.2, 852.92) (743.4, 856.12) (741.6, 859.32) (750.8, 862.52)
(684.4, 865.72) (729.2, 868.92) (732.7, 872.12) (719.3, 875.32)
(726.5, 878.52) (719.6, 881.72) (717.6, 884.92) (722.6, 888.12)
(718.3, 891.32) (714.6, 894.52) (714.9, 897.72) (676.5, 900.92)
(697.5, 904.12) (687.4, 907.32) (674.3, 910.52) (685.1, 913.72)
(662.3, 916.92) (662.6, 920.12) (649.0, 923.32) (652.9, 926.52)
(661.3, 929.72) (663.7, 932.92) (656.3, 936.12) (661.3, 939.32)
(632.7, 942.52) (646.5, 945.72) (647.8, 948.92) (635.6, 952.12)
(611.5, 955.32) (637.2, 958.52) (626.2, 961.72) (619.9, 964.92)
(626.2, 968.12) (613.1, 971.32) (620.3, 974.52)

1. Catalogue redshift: 0.00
